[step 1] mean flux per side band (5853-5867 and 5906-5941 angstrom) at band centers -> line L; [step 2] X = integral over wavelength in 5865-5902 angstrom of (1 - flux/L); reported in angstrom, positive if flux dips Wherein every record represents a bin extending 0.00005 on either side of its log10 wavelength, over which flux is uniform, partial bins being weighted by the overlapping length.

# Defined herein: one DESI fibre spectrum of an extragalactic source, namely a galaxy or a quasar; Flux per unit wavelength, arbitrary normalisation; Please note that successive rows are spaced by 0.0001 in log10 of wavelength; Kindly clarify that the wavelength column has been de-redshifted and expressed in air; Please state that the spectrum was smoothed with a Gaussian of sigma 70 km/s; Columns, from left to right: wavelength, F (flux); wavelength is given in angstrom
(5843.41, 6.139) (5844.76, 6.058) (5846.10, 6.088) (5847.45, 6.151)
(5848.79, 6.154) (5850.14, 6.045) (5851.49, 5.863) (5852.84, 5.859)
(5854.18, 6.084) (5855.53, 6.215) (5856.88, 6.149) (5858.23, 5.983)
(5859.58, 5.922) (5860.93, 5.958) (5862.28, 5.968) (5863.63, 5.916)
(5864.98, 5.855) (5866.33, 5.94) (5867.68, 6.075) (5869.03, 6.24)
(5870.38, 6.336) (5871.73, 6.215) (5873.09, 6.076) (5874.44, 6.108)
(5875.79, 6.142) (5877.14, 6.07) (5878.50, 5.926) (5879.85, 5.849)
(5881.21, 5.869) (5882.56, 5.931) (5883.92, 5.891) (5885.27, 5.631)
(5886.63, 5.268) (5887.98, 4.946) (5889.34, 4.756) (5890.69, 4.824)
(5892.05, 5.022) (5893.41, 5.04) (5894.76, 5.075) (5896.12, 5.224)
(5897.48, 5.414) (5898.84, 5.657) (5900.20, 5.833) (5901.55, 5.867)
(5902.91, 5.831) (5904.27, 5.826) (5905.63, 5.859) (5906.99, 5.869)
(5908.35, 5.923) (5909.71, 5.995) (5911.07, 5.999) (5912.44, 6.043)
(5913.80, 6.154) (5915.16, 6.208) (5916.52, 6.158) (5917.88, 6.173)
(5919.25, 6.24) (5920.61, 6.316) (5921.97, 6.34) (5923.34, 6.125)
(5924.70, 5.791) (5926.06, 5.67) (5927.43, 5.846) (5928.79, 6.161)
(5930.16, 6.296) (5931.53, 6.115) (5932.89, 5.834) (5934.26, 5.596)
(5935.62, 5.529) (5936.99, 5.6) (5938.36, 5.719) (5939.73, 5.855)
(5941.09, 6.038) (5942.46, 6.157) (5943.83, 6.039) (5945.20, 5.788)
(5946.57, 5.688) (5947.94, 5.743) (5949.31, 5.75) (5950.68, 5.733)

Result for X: 1.9 angstrom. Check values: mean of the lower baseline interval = 5.99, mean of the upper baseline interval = 5.98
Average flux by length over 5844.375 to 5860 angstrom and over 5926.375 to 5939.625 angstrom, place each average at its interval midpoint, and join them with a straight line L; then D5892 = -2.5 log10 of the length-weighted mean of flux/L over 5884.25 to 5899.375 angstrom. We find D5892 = 0.15 mag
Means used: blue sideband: 6.05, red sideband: 5.85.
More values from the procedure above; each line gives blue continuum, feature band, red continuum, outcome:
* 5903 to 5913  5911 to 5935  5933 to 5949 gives -0.036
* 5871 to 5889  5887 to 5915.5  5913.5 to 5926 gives 0.079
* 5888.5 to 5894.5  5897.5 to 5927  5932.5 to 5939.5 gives -0.138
